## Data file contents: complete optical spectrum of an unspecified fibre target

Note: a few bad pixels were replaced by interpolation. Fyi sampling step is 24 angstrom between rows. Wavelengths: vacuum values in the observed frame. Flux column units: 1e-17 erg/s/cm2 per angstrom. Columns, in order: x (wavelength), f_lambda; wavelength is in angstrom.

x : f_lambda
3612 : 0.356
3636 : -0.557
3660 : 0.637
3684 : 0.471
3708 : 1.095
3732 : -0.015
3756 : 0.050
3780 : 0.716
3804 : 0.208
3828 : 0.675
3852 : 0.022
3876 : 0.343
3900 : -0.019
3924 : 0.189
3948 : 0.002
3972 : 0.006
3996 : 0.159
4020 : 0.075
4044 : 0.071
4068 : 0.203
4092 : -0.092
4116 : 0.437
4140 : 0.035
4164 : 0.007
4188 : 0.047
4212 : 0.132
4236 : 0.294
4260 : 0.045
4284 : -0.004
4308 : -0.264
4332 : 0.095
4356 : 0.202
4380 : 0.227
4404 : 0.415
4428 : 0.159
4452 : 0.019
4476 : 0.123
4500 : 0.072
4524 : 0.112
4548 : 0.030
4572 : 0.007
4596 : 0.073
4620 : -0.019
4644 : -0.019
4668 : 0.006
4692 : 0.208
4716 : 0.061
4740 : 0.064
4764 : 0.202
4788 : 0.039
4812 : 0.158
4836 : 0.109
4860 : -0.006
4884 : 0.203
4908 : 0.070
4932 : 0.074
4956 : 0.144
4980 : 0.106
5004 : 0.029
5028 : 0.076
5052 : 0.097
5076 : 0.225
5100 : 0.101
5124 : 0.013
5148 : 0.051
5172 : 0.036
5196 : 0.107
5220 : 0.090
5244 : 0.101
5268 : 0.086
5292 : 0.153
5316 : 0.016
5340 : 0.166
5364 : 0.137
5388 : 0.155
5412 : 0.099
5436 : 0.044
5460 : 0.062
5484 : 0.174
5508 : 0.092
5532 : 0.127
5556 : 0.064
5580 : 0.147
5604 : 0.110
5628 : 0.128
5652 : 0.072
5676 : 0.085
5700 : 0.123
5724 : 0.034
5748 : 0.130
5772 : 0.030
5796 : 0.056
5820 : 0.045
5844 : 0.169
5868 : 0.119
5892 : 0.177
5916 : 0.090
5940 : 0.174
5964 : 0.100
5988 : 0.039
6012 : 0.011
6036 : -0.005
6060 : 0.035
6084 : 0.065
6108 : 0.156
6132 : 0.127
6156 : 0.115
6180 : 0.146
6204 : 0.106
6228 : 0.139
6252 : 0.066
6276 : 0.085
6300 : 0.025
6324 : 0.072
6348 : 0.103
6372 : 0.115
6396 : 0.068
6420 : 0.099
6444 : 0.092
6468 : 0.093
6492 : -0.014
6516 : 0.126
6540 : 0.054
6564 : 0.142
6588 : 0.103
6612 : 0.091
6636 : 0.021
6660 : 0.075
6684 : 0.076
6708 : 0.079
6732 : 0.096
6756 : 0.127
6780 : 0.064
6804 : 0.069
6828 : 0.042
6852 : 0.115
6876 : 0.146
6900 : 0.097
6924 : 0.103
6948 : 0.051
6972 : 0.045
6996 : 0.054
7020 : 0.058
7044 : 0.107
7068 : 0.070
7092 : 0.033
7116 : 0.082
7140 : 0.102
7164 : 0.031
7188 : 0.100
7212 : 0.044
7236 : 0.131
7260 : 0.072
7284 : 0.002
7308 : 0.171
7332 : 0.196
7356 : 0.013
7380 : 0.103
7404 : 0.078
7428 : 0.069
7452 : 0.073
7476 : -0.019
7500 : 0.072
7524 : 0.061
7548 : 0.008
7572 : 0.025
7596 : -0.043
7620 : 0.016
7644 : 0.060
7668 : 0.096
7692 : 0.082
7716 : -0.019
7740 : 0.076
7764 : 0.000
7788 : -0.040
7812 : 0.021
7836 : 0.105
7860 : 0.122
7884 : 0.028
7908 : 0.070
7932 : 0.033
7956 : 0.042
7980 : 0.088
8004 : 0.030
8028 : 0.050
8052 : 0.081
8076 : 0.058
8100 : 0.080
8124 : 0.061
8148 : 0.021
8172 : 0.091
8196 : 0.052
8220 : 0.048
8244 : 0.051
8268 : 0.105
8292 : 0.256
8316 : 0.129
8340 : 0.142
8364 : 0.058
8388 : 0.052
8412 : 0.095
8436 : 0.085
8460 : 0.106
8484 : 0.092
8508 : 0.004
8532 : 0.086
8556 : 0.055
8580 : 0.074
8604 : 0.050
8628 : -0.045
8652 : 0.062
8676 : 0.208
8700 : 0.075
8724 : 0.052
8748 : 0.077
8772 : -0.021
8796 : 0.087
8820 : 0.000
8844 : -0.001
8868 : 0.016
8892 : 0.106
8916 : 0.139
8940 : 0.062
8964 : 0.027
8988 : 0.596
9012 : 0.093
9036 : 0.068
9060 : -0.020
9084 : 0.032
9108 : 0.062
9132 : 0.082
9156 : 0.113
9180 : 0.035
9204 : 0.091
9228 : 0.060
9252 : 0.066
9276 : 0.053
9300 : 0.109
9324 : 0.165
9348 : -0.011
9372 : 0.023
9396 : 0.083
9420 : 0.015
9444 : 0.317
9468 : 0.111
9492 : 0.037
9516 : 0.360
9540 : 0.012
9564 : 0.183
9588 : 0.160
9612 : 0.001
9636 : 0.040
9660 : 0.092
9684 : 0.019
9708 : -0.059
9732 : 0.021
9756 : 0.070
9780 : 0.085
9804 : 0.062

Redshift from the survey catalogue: 1.41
